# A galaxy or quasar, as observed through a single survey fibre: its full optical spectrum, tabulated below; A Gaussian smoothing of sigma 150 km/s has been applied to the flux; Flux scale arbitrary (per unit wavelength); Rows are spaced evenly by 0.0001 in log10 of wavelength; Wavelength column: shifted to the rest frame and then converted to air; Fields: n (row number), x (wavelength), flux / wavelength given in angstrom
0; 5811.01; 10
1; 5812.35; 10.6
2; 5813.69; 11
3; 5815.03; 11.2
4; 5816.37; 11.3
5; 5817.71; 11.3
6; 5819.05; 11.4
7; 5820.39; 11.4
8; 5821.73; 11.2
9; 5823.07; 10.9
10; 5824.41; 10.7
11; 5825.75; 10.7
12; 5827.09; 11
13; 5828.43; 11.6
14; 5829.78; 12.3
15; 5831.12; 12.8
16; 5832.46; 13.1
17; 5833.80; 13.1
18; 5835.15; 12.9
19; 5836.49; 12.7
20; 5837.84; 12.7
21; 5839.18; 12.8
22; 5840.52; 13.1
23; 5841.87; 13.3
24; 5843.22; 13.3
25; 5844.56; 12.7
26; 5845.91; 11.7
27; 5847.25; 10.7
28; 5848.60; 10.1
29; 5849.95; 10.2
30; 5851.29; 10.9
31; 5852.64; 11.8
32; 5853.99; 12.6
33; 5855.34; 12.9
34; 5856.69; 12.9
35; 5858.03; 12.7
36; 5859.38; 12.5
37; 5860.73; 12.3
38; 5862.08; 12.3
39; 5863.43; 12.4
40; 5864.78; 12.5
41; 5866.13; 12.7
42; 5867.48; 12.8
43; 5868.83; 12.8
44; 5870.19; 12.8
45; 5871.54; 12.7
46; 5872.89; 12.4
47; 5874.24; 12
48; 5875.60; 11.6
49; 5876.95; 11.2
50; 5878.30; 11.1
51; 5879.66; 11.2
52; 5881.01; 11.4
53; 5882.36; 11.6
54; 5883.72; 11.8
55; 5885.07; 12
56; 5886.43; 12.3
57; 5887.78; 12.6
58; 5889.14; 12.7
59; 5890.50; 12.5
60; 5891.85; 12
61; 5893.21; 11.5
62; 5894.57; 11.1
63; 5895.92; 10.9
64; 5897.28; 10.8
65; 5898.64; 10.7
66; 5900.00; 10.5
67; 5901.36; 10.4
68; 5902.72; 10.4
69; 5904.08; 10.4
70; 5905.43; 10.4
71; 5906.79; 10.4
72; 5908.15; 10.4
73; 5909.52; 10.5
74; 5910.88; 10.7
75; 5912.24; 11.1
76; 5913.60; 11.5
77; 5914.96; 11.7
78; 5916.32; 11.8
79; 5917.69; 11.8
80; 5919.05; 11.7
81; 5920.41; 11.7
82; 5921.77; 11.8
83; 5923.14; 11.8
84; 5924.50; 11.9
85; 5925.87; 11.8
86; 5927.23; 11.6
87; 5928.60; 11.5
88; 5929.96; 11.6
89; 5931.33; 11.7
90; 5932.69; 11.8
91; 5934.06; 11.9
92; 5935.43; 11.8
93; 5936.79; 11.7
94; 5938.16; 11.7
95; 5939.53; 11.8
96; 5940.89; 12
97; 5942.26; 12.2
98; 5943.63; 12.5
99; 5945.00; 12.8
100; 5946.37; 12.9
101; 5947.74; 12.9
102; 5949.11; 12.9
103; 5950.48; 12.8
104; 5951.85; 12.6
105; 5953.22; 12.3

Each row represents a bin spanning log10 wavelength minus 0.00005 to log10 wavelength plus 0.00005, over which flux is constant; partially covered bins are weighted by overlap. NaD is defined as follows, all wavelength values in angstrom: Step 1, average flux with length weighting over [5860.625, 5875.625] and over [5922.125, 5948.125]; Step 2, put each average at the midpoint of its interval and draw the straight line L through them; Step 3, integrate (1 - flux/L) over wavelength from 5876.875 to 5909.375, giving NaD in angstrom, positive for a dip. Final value 2.76 angstrom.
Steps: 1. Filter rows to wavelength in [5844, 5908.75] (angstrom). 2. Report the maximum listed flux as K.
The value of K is 12.9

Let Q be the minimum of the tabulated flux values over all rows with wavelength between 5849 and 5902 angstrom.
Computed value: 10.2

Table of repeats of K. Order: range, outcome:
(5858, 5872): 12.8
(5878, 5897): 12.7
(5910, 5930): 11.9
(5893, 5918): 11.8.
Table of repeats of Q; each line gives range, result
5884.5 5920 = 10.4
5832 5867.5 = 10.1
